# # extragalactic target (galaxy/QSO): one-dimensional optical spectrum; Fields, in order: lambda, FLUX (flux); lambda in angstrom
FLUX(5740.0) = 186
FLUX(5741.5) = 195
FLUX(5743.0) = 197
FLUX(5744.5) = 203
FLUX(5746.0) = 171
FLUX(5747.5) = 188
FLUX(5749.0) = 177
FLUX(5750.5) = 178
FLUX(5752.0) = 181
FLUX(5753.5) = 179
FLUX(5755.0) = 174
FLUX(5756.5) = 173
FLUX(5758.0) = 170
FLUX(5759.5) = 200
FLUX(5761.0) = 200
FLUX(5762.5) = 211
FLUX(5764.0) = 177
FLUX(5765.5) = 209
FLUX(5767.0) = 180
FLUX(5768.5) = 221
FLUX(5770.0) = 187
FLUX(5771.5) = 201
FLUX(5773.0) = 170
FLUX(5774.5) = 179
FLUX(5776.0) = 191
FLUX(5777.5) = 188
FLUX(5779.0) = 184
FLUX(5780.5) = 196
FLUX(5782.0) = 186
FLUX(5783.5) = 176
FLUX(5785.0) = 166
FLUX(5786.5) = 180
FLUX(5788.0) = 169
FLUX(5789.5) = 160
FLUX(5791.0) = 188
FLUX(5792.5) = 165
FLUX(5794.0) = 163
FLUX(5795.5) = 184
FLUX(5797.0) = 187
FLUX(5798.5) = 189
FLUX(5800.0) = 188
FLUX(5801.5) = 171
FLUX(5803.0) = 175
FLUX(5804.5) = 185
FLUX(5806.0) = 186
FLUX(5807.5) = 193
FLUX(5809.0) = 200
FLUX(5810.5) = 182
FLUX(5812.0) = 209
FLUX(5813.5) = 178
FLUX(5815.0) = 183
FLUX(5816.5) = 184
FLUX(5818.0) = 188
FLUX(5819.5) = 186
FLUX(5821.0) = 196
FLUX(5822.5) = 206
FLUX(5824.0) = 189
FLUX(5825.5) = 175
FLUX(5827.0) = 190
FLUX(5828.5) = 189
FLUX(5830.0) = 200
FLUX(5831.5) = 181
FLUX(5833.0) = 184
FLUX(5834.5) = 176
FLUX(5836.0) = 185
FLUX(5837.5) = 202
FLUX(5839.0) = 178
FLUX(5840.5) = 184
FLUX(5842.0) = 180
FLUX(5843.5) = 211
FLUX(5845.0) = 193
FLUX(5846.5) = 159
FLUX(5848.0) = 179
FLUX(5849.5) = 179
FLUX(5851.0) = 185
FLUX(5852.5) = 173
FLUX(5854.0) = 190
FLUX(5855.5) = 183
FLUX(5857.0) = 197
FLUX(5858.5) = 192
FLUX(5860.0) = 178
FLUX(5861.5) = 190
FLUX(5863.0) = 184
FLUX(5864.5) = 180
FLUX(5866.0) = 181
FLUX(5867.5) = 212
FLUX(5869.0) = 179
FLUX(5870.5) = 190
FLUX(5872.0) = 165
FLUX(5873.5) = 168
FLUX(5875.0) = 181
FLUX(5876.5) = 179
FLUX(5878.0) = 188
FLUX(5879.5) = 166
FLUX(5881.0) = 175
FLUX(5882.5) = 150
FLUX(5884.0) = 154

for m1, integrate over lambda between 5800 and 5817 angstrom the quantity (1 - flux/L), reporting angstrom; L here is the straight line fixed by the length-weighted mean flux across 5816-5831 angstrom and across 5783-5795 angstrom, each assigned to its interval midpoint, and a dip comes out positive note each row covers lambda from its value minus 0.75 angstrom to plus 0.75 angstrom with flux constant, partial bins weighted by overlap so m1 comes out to -0.4 angstrom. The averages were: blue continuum 171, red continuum 190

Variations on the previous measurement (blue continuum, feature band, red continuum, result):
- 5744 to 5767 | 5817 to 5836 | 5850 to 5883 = -0.5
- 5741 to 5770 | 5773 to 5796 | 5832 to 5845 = 1.3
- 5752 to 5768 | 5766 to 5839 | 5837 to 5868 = 0.6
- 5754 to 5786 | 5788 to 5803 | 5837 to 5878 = 0.8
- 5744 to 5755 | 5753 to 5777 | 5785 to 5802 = -1.3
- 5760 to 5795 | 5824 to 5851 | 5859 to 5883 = -0.5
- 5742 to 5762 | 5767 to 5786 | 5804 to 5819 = -0.1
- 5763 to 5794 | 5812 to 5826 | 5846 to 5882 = -0.5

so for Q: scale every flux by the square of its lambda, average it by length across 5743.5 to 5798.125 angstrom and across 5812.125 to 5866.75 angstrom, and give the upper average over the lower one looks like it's 1.04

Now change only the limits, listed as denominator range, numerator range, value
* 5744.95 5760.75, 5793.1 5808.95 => 1.03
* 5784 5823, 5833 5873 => 1.03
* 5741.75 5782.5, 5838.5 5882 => 1.00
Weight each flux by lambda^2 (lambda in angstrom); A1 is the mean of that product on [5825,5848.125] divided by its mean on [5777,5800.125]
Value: 1.1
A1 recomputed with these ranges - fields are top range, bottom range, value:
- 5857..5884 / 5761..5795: 1.01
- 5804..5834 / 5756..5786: 1.02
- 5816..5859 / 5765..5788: 1.02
